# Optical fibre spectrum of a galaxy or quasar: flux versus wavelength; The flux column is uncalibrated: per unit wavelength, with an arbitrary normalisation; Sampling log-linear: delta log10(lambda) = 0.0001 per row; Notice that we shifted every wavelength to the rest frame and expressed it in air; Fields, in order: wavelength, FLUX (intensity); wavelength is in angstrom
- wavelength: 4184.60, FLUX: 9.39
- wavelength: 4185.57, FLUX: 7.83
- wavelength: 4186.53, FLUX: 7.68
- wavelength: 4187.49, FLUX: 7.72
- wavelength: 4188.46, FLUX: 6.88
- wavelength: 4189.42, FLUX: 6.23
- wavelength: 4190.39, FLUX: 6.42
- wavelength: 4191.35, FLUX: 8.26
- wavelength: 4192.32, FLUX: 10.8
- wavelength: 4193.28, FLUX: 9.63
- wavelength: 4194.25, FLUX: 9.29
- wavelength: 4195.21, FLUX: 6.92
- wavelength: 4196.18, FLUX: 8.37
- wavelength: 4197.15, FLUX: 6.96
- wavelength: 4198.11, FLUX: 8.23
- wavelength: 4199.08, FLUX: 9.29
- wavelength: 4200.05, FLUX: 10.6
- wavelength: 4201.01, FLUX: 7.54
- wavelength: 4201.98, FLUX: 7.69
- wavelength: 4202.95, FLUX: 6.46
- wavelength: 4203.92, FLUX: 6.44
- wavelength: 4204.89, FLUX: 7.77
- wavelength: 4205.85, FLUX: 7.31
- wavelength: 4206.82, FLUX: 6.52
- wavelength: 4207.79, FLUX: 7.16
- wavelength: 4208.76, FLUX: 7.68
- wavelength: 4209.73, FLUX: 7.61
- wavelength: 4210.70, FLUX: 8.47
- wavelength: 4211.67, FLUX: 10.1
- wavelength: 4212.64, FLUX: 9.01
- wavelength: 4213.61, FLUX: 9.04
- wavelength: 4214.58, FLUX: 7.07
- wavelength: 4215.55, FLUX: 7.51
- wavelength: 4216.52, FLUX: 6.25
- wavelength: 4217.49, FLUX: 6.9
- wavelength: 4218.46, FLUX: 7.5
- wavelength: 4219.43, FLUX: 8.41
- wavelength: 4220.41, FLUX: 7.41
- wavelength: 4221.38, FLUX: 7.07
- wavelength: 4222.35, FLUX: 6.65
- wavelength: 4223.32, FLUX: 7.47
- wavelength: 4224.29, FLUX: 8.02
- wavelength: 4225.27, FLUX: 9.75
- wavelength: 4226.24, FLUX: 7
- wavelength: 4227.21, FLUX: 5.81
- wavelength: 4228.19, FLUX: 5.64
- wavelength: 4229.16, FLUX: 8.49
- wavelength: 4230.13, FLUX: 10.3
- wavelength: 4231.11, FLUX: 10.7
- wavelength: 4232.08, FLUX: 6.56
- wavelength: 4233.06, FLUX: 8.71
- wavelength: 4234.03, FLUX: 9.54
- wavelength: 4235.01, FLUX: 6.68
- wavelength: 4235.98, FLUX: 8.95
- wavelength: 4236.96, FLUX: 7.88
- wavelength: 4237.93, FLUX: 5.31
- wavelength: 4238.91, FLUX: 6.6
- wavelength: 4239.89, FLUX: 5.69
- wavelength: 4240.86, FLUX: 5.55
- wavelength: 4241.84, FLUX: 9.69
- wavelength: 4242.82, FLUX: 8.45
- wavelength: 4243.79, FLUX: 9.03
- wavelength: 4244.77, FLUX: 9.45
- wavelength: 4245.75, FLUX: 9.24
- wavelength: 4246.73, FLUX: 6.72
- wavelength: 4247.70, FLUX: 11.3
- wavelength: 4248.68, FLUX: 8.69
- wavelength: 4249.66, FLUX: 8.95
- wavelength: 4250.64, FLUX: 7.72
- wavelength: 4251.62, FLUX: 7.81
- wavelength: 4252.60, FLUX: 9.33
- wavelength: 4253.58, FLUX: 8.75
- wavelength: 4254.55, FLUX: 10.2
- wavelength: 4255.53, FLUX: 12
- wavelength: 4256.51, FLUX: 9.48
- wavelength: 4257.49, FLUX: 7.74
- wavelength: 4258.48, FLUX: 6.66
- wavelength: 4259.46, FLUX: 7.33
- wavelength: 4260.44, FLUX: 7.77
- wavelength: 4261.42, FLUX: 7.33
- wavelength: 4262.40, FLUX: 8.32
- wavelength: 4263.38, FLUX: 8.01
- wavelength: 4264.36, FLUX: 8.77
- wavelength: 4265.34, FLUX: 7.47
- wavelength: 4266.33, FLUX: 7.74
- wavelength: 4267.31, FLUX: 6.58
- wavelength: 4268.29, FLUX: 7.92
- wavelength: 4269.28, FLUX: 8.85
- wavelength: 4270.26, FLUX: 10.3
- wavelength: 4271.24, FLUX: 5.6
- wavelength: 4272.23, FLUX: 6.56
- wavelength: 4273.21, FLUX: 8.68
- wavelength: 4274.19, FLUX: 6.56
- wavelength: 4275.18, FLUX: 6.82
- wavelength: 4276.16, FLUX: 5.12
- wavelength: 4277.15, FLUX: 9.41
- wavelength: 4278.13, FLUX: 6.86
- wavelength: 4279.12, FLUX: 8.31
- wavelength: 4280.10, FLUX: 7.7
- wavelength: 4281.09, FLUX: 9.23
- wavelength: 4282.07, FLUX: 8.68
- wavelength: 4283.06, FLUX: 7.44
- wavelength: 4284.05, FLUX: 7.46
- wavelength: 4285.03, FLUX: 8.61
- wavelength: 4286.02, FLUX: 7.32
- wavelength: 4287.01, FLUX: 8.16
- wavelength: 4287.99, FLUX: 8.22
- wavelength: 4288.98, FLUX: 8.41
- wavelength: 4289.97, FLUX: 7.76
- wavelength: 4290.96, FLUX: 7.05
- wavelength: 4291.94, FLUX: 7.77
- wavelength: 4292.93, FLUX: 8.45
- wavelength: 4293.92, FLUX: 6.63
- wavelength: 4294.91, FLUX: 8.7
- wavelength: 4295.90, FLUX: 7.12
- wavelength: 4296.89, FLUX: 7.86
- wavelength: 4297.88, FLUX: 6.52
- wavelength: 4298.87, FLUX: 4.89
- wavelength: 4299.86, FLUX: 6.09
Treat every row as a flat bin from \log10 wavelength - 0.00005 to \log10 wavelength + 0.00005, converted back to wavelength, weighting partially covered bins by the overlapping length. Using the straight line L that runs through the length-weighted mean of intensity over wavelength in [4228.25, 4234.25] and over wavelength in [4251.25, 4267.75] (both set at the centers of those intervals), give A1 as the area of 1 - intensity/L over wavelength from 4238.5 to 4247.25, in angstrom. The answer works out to 0.8 angstrom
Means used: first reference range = 8.79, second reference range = 8.32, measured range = 7.85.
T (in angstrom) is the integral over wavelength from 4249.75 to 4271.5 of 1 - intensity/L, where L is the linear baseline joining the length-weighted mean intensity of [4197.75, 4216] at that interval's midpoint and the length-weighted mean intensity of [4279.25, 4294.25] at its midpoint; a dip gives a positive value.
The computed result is -0.9 angstrom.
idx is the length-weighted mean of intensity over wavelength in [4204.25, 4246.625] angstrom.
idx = 7.8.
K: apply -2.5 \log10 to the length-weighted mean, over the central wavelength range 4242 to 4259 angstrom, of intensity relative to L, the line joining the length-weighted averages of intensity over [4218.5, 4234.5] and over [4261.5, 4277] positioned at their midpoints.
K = -0.153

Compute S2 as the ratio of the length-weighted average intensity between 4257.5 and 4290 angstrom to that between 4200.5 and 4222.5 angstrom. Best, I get 1.0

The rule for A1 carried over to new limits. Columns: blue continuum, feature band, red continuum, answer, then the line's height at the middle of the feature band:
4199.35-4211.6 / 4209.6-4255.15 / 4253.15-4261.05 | 0.9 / 8.24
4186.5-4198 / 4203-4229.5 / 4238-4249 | 1.6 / 8.02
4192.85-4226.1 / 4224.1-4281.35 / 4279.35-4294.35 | -1.1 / 7.91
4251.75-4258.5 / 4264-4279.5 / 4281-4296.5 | 1.8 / 8.59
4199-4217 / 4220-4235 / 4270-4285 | -0.2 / 7.78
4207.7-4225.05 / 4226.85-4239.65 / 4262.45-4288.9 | 0.0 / 7.79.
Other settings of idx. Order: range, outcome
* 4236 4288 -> 8.03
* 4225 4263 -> 8.23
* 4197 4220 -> 7.82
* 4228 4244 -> 7.89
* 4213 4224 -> 7.42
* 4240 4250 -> 8.59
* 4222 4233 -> 7.9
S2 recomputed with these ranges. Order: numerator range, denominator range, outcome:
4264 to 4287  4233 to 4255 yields 0.94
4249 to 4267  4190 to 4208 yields 1.05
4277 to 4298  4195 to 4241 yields 1.03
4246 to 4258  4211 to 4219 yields 1.14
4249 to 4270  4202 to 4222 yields 1.10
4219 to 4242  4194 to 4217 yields 0.97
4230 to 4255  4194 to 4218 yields 1.07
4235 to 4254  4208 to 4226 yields 1.03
